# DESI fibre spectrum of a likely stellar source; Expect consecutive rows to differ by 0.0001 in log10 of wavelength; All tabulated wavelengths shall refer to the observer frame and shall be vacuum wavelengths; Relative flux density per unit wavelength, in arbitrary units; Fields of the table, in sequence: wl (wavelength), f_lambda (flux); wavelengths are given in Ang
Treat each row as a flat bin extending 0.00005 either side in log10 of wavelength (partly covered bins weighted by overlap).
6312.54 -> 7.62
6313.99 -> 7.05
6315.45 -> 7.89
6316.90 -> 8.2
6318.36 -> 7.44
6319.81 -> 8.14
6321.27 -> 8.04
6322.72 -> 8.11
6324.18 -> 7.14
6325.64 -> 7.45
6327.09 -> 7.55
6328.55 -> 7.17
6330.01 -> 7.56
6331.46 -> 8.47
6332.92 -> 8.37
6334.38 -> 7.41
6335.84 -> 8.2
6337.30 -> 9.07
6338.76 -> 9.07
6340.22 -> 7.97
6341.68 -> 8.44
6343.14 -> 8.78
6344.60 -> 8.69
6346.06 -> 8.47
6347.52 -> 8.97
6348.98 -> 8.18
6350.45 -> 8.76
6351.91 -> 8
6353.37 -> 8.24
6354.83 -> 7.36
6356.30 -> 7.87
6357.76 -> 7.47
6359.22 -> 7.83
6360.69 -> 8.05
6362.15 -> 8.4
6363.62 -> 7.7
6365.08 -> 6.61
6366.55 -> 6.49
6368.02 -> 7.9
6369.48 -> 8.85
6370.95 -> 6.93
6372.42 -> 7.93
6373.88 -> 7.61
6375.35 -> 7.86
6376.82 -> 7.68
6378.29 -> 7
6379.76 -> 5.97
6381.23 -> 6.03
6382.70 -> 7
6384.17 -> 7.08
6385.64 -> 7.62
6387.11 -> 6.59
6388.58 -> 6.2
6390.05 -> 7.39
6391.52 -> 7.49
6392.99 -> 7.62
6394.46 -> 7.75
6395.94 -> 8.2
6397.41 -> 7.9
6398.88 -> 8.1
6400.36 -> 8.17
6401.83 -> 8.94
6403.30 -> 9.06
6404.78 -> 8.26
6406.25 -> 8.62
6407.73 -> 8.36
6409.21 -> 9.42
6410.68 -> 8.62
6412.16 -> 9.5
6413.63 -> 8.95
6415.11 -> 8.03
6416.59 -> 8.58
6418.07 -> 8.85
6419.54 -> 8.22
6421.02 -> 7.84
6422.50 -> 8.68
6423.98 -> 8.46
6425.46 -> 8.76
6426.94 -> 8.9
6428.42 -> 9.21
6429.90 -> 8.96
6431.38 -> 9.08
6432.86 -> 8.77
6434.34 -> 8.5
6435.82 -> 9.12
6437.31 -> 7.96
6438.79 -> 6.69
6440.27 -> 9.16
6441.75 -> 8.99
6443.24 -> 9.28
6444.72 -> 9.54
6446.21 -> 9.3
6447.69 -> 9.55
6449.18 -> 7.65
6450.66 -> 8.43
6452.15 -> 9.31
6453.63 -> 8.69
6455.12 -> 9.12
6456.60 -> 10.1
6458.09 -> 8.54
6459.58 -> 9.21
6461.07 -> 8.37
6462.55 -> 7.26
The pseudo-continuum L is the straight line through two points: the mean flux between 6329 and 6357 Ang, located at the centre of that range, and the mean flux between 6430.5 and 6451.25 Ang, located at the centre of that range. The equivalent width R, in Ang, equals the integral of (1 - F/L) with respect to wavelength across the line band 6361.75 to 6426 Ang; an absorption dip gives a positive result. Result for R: 4.8 Ang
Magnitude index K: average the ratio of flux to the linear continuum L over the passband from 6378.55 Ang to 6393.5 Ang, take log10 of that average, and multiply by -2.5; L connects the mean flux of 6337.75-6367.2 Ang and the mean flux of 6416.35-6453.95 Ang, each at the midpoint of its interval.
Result 0.21 mag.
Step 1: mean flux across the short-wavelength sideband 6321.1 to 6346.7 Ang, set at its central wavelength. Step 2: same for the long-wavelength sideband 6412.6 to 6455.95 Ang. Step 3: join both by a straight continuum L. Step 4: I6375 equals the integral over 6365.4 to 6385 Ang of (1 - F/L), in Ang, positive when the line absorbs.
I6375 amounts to 2.61 Ang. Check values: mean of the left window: 8.11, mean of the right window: 8.72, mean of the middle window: 7.24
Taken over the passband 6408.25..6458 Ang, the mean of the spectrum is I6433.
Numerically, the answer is 8.79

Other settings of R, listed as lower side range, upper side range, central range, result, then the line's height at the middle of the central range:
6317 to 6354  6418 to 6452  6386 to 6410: 1.4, 8.49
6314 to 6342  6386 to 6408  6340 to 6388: 1.4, 7.92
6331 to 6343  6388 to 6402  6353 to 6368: 1.0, 8.13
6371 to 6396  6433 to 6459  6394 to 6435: -3.1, 8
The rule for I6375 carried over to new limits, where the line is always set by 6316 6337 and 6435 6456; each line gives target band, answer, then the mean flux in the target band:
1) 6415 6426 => 0.2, 8.44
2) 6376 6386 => 1.7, 6.89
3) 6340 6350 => -0.7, 8.53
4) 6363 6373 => 0.8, 7.48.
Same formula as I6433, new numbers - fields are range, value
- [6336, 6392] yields 7.73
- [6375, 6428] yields 8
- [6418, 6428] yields 8.53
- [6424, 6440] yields 8.61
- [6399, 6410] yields 8.66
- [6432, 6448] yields 8.79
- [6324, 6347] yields 8.15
